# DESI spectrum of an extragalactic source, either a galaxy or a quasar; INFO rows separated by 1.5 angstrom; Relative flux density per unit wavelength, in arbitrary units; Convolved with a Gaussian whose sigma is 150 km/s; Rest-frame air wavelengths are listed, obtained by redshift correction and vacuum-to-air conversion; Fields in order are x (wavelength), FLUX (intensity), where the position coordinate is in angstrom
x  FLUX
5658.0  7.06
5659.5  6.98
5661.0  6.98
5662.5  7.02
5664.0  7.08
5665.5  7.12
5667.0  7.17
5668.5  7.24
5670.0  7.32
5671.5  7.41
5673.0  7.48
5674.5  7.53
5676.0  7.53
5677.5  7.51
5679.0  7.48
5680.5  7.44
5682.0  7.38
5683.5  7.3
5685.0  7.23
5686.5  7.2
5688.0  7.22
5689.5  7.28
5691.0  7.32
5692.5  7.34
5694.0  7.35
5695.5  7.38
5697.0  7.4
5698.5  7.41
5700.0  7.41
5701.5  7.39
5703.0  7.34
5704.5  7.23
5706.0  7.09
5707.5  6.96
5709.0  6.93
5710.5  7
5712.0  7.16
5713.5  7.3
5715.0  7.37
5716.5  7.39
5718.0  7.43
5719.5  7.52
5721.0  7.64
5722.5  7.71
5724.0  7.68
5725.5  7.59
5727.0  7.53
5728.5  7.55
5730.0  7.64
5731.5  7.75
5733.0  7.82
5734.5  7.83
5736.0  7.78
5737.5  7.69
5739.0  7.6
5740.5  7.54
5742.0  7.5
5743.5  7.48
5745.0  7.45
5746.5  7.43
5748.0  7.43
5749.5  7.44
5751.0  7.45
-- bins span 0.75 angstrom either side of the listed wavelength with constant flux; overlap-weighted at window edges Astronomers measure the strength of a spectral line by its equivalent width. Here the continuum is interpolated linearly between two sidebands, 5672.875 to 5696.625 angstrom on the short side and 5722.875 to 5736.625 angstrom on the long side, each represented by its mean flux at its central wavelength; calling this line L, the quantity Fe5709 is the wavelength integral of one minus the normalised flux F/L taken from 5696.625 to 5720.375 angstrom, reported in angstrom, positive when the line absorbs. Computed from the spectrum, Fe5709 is 0.8 angstrom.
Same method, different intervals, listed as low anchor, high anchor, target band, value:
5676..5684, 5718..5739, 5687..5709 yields 0.7 angstrom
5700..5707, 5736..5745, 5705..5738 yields -0.2 angstrom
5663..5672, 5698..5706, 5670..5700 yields -0.4 angstrom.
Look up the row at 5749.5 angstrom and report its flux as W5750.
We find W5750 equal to 7.44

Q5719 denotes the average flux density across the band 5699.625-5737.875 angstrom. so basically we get 7.45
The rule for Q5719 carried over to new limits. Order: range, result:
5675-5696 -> 7.36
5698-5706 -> 7.33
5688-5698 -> 7.34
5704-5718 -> 7.17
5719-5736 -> 7.67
